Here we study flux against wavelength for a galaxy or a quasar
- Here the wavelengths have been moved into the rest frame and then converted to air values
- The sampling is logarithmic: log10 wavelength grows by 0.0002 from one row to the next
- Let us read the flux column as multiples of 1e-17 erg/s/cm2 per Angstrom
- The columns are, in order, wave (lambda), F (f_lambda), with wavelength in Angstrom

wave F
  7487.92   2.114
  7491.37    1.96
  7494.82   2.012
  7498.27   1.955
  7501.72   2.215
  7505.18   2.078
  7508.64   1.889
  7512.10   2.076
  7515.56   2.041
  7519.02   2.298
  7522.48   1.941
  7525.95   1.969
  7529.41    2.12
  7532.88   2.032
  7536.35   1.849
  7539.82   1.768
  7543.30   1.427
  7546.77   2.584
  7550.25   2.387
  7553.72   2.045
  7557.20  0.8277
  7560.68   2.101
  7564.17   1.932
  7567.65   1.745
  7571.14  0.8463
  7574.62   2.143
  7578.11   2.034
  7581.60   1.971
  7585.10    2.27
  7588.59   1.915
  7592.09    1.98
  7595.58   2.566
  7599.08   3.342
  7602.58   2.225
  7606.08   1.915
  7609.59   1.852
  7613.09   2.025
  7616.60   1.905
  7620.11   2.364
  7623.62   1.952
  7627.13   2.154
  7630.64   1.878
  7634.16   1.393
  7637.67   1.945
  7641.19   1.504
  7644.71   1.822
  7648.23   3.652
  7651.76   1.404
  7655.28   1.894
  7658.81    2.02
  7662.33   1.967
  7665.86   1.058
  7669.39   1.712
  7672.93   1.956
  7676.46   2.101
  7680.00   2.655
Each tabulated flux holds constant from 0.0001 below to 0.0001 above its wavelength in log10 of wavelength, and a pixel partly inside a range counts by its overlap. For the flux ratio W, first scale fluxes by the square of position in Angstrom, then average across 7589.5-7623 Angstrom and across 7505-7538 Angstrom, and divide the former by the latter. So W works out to 1.12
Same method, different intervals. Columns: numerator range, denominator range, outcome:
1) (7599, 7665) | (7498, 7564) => 1.05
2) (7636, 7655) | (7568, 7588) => 1.13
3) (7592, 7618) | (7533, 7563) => 1.21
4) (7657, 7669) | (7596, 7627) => 0.77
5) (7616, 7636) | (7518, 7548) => 1.00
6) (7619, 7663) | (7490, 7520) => 1.01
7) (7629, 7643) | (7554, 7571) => 1.06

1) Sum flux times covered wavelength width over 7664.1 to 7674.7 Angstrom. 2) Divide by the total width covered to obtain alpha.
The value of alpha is 1.58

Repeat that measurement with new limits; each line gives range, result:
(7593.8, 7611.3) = 2.38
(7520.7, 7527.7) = 1.96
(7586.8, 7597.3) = 2.15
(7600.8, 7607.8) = 2.08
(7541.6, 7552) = 2.14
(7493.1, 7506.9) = 2.07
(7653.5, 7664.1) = 1.96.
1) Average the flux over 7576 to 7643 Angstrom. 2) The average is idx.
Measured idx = 2.06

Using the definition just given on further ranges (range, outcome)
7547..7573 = 1.75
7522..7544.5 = 1.88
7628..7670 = 1.86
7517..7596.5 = 1.94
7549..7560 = 1.76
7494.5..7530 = 2.05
